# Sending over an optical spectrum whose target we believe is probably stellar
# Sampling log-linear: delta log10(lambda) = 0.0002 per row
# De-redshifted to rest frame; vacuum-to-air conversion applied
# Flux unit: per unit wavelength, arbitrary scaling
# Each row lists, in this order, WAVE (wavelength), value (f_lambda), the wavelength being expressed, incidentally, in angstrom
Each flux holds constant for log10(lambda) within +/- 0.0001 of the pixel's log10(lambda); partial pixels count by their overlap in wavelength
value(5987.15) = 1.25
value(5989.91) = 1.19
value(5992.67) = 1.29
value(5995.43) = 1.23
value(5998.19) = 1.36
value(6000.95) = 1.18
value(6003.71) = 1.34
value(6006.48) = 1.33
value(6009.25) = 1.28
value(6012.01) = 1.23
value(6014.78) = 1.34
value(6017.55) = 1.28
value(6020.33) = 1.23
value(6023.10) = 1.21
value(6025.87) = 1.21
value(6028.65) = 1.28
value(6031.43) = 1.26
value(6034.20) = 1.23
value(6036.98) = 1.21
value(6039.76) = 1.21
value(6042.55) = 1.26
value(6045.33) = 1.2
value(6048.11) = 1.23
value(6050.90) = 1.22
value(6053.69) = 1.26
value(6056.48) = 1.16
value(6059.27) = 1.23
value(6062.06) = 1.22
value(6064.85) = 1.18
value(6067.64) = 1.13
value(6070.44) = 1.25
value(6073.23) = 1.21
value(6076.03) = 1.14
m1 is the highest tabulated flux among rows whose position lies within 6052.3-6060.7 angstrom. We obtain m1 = 1.26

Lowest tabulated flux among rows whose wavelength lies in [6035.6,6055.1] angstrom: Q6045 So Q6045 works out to 1.2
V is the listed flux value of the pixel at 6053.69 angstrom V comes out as 1.26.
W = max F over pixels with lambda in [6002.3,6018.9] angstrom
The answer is 1.34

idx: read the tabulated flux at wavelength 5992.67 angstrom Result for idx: 1.29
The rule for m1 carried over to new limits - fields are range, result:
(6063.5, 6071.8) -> 1.25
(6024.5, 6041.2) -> 1.28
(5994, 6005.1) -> 1.36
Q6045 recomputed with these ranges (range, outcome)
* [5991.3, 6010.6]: 1.18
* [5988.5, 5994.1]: 1.19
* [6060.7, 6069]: 1.13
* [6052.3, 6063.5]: 1.16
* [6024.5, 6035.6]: 1.21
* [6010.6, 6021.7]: 1.23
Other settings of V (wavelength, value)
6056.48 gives 1.16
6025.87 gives 1.21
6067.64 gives 1.13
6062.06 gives 1.22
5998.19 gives 1.36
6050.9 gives 1.22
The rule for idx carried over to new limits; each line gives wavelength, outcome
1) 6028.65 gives 1.28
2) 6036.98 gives 1.21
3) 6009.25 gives 1.28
